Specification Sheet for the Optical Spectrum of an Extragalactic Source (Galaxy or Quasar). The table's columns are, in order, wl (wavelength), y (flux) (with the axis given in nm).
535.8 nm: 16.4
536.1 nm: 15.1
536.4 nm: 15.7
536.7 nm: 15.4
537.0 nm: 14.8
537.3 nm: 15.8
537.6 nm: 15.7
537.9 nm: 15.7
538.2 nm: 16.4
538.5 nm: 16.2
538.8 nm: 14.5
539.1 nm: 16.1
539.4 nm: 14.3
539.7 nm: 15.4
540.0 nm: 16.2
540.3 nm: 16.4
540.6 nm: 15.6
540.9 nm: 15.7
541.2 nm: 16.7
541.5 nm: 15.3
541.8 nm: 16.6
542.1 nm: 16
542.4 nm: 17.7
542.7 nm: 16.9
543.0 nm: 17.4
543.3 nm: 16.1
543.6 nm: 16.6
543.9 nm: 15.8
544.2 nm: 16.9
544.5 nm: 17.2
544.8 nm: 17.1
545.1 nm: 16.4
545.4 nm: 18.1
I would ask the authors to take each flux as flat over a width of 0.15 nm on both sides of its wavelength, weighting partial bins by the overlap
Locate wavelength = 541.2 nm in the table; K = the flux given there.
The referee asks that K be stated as 16.7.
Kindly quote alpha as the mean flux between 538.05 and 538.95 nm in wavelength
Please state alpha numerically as 15.7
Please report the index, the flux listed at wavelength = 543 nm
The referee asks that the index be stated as 17.4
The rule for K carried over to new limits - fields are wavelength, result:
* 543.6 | 16.6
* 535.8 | 16.4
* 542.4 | 17.7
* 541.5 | 15.3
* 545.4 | 18.1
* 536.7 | 15.4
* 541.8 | 16.6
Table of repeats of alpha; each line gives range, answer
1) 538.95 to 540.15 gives 15.5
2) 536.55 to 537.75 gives 15.4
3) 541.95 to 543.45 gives 16.8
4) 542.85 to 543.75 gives 16.7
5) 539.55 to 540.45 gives 16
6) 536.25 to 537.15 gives 15.3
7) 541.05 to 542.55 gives 16.5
